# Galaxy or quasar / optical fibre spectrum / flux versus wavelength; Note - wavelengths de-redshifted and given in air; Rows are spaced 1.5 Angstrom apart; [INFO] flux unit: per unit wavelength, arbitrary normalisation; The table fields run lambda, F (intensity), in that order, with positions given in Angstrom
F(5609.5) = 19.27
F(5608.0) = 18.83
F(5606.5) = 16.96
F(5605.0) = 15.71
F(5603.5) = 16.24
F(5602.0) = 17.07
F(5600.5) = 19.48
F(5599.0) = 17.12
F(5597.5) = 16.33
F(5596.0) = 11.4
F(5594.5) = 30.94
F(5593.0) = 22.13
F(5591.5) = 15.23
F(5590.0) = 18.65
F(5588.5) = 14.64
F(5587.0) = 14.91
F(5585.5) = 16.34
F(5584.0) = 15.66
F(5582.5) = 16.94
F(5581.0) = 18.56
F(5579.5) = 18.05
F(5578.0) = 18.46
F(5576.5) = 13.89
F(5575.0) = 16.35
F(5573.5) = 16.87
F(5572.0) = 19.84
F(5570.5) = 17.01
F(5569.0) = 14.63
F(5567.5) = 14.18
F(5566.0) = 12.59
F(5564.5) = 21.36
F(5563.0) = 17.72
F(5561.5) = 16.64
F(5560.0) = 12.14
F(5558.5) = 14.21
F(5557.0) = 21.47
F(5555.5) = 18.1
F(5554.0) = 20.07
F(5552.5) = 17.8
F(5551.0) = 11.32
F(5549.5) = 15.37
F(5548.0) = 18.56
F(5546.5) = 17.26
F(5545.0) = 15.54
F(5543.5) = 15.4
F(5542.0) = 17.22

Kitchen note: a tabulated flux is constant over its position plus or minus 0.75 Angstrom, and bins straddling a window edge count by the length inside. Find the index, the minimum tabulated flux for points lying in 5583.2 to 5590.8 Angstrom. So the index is 14.64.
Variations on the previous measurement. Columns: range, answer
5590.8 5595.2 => 15.23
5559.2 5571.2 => 12.14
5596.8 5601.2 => 16.33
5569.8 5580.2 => 13.89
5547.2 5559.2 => 11.32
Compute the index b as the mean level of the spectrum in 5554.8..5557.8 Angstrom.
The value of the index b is 19.7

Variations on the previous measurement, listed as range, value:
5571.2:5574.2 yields 18.4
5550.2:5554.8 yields 16.4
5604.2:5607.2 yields 16.3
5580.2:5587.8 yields 16.5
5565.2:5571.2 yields 14.6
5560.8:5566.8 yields 17.1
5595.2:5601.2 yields 16.2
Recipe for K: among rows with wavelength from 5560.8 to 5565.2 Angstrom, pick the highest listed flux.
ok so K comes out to 21.36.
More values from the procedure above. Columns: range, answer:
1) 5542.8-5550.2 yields 18.56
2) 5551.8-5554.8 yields 20.07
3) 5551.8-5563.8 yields 21.47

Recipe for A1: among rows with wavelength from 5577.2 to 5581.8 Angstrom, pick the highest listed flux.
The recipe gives 18.56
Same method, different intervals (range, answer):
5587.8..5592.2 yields 18.65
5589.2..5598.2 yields 30.94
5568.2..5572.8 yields 19.84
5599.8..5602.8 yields 19.48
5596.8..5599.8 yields 17.12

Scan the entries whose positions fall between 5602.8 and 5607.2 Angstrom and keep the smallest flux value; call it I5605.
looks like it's 15.71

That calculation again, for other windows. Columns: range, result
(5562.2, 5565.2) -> 17.72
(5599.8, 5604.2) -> 16.24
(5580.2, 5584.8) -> 15.66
